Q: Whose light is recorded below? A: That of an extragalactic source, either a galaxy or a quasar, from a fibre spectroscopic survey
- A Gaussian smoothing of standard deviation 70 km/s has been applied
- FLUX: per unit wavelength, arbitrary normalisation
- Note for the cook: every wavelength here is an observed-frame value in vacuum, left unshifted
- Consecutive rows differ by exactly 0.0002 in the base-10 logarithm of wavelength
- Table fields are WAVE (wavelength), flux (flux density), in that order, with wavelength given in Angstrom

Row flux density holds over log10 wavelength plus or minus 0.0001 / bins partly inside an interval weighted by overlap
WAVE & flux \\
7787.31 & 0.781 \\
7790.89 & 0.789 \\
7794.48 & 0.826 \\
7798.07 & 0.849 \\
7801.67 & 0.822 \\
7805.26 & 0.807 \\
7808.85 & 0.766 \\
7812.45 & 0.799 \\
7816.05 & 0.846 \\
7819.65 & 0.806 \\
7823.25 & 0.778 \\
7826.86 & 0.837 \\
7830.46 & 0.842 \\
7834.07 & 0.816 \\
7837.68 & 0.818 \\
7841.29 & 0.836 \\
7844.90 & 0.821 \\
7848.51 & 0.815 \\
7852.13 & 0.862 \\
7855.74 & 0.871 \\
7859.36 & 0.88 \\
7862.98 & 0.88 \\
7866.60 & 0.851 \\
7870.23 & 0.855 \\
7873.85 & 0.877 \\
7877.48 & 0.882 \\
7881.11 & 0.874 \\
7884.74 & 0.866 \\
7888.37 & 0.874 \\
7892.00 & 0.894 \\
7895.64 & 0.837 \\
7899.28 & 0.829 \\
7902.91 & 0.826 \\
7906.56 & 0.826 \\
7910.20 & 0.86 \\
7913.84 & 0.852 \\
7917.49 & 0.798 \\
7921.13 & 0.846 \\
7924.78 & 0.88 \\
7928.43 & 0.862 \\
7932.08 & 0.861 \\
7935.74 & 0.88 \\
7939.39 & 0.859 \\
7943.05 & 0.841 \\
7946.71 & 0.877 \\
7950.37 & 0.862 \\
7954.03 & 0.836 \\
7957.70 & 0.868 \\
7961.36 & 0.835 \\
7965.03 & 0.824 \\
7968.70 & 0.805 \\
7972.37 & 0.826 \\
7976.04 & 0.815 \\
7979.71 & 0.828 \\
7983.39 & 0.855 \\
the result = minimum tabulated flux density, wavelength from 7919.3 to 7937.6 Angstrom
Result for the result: 0.846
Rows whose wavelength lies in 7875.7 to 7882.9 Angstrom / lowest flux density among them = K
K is 0.874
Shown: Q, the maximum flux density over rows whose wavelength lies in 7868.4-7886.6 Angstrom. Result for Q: 0.882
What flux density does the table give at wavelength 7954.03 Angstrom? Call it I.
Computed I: 0.836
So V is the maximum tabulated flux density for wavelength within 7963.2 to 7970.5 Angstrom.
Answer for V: 0.824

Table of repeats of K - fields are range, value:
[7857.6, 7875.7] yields 0.851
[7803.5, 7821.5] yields 0.766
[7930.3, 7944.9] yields 0.841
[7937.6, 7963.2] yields 0.835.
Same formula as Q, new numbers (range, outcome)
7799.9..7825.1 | 0.846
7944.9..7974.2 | 0.877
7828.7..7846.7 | 0.842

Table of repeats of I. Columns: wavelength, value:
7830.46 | 0.842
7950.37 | 0.862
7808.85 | 0.766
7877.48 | 0.882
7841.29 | 0.836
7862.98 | 0.88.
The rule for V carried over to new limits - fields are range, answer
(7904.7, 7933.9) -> 0.88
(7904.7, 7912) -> 0.86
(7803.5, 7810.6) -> 0.807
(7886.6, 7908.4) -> 0.894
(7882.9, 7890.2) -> 0.874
